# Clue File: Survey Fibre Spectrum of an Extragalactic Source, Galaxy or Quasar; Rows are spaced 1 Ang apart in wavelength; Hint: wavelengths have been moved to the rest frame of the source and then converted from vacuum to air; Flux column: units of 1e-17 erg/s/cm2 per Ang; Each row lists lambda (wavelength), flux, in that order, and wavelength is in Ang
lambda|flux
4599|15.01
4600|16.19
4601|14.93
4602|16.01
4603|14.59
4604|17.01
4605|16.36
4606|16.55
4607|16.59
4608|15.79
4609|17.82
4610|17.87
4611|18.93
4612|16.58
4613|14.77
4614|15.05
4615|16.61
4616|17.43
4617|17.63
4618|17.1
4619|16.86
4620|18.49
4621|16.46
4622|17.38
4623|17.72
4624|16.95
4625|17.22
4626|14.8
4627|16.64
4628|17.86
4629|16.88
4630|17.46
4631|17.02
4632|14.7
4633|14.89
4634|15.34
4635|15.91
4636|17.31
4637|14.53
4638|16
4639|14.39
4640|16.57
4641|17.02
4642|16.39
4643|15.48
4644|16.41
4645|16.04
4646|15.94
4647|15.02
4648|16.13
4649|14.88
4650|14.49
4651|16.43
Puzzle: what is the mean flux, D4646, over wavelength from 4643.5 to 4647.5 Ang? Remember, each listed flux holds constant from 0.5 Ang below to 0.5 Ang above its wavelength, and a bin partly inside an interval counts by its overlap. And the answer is 15.9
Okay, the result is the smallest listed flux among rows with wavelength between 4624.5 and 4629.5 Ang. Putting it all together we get 14.8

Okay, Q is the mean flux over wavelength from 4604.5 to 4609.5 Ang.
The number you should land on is 16.6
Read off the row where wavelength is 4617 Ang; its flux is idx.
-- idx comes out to 17.63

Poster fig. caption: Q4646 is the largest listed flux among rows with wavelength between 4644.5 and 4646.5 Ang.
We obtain 16.04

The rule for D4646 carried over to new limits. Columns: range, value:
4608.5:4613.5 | 17.2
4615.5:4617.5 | 17.5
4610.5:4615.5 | 16.4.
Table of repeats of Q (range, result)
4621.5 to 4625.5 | 17.3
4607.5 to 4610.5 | 17.2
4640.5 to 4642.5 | 16.7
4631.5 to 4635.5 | 15.2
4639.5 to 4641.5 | 16.8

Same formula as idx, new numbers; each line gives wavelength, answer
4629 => 16.88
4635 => 15.91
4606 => 16.55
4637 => 14.53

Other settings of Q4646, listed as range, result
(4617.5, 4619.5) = 17.1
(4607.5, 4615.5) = 18.93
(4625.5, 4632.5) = 17.86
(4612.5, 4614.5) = 15.05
